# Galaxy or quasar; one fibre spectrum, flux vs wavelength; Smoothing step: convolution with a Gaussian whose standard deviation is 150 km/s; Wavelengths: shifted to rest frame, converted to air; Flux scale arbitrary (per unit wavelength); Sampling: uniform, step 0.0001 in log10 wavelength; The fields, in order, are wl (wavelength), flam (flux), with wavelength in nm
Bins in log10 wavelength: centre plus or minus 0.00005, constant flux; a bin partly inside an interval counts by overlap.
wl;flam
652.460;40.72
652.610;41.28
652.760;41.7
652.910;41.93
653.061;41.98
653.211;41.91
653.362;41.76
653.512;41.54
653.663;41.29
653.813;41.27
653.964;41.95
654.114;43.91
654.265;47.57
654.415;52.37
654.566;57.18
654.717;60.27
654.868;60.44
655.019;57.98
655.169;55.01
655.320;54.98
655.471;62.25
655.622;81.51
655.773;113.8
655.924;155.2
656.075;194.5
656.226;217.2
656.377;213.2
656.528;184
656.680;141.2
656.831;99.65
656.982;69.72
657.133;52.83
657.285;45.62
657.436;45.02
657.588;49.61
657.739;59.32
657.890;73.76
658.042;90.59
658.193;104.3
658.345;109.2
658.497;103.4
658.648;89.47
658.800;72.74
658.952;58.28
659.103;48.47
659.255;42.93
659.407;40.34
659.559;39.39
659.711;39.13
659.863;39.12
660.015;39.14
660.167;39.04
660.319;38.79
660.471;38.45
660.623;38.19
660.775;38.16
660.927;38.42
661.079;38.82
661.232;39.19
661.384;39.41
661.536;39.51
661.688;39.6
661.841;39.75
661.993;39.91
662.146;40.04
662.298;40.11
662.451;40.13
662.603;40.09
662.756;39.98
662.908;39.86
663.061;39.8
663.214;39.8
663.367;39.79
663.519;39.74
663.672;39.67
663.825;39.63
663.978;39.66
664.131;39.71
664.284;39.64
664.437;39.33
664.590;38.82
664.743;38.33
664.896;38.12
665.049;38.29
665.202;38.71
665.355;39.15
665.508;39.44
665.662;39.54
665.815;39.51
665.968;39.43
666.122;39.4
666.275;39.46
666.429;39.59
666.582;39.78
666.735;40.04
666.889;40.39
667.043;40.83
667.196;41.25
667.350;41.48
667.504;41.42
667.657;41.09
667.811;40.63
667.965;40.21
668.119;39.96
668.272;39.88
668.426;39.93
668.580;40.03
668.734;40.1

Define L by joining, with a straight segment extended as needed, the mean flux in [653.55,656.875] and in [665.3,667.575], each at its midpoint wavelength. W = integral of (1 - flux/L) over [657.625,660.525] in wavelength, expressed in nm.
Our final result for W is 0.57 nm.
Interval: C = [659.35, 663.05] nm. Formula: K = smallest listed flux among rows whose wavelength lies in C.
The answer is 38.16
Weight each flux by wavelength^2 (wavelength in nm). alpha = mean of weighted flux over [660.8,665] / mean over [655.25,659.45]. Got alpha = 0.4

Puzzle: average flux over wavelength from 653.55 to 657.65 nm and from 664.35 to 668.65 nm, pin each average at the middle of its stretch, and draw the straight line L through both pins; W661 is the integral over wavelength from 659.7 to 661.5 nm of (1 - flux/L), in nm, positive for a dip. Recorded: 0.724 nm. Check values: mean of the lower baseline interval 86.4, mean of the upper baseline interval 39.8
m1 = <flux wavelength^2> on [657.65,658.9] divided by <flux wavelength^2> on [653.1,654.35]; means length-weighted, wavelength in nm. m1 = 2.1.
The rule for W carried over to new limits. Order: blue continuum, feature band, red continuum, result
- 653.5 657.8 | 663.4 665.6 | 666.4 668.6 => 0.531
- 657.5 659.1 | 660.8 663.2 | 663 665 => 0.602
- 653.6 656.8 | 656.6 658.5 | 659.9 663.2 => -0.155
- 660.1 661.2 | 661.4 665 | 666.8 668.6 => -0.027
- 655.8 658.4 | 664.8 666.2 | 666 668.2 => 0.342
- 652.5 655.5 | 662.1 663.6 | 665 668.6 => 0.091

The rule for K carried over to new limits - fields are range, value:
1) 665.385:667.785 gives 39.4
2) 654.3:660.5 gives 38.45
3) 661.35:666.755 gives 38.12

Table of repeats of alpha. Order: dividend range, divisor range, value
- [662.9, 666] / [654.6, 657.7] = 0.40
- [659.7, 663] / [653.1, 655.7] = 0.77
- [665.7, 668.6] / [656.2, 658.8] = 0.42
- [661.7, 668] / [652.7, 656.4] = 0.55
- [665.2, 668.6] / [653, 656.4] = 0.54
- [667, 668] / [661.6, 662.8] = 1.04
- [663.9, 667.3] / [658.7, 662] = 0.94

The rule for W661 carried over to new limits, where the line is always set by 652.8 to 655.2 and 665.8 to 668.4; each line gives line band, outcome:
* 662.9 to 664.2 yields 0.079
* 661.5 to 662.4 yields 0.071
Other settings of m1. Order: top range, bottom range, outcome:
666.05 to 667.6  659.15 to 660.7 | 1.04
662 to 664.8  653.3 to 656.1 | 0.61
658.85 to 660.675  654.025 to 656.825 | 0.42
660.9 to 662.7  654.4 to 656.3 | 0.42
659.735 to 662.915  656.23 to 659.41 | 0.45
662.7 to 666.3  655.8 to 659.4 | 0.40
